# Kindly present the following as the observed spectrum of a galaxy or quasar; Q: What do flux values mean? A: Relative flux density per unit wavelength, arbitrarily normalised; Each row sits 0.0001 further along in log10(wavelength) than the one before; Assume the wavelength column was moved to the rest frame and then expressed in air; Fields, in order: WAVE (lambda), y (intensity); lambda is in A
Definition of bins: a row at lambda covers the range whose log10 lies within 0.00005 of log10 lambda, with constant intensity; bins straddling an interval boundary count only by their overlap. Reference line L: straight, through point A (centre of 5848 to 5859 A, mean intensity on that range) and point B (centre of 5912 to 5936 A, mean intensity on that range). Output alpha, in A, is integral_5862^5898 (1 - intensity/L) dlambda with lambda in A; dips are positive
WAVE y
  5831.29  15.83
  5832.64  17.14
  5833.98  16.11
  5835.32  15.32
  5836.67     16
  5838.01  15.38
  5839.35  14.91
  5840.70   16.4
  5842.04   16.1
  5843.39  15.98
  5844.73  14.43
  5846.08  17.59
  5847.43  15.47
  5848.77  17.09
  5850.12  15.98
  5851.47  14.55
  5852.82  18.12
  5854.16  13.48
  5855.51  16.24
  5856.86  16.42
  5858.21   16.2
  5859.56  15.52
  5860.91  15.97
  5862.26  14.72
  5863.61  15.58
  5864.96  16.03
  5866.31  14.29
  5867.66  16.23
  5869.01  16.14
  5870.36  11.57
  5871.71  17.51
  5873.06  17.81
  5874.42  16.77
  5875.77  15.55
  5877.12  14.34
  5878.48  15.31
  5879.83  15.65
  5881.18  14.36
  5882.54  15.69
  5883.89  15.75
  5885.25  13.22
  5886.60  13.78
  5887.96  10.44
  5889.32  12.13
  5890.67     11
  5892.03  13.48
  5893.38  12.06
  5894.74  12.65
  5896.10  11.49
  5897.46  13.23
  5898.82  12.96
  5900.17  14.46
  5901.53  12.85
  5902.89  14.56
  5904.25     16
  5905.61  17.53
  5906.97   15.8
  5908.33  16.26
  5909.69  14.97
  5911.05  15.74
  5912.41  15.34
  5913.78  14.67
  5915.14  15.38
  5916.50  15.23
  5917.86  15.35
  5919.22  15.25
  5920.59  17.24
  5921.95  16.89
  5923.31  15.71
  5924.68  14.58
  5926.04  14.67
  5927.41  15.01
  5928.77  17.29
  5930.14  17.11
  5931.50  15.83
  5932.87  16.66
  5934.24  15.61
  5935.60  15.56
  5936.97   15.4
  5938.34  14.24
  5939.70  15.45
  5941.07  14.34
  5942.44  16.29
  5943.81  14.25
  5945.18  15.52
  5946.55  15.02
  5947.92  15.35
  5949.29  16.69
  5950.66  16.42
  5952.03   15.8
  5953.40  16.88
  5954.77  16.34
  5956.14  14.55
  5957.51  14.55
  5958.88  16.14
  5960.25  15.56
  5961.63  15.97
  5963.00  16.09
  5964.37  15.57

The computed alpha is 3.6 A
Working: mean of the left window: 16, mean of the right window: 15.7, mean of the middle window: 14.3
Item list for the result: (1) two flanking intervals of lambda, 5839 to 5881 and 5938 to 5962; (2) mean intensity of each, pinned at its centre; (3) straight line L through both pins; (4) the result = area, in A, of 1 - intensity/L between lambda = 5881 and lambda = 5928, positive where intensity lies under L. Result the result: 3.5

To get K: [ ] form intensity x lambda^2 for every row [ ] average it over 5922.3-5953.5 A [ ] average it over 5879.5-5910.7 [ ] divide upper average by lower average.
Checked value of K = 1.14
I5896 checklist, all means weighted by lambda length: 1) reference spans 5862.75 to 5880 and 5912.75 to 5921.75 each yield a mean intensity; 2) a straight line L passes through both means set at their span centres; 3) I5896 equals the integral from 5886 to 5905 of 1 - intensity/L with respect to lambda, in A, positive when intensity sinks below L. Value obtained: 3.2 A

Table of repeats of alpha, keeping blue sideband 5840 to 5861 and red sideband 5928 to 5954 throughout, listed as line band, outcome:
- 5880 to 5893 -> 2.1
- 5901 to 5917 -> 0.5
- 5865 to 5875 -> 0.1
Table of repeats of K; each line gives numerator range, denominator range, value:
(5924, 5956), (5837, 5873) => 1.02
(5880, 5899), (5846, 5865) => 0.83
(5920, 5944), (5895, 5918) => 1.07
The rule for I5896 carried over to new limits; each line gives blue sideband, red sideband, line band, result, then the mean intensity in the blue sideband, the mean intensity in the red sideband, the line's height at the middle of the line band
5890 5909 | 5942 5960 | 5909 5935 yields -1.86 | 13.9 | 15.7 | 14.7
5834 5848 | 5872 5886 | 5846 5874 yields -0.31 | 15.8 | 15.5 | 15.6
